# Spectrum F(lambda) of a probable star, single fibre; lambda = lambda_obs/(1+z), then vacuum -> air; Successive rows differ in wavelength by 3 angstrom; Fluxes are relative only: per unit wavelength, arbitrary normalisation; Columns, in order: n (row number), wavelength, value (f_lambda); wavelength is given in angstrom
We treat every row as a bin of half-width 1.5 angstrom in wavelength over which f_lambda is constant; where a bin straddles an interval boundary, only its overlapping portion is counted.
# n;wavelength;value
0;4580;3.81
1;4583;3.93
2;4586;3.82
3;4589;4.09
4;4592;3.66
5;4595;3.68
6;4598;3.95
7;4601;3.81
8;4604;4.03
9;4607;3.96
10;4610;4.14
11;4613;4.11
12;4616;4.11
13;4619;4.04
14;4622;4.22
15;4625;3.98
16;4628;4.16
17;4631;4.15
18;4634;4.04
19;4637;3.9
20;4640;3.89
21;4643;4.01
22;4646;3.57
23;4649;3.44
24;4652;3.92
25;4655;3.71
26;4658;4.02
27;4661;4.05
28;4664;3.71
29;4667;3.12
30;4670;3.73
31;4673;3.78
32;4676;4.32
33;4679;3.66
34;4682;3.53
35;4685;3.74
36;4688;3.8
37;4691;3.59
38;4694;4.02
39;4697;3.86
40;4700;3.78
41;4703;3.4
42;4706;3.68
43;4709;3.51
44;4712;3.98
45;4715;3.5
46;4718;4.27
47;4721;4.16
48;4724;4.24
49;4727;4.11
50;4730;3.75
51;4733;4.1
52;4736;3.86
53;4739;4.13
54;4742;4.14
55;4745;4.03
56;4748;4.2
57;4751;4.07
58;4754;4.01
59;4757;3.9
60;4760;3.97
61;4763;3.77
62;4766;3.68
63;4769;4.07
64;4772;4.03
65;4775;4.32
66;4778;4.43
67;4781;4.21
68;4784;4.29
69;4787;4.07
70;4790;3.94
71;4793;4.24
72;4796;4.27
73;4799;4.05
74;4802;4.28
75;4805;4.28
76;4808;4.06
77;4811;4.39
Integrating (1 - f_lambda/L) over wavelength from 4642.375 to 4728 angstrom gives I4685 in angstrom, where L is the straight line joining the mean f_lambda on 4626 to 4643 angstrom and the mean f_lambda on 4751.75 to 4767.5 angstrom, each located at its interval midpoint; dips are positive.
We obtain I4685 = 3.6 angstrom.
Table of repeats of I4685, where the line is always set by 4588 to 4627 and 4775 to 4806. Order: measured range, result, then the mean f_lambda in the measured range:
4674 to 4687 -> 0.84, 3.81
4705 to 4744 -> 1.59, 3.96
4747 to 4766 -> 0.96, 3.96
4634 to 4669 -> 2.32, 3.77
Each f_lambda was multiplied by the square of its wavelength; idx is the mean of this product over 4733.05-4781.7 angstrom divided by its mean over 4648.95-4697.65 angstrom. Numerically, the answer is 1.1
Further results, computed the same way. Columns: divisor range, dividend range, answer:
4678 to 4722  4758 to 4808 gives 1.13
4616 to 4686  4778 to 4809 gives 1.15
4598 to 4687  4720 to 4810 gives 1.11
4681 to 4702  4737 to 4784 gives 1.12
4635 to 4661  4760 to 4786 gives 1.13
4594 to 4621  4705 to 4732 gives 1.03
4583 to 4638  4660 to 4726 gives 0.98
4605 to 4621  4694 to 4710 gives 0.94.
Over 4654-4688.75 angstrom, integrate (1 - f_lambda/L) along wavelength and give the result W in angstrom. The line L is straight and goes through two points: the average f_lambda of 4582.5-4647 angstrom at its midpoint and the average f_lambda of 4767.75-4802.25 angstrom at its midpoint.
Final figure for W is 2.4 angstrom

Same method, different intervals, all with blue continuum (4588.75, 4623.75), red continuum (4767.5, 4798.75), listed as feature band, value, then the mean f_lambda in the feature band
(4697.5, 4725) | 1.8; 3.83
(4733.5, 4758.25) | 0.6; 4.05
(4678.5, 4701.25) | 1.8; 3.75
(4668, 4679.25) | 0.5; 3.86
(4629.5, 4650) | 0.8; 3.87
